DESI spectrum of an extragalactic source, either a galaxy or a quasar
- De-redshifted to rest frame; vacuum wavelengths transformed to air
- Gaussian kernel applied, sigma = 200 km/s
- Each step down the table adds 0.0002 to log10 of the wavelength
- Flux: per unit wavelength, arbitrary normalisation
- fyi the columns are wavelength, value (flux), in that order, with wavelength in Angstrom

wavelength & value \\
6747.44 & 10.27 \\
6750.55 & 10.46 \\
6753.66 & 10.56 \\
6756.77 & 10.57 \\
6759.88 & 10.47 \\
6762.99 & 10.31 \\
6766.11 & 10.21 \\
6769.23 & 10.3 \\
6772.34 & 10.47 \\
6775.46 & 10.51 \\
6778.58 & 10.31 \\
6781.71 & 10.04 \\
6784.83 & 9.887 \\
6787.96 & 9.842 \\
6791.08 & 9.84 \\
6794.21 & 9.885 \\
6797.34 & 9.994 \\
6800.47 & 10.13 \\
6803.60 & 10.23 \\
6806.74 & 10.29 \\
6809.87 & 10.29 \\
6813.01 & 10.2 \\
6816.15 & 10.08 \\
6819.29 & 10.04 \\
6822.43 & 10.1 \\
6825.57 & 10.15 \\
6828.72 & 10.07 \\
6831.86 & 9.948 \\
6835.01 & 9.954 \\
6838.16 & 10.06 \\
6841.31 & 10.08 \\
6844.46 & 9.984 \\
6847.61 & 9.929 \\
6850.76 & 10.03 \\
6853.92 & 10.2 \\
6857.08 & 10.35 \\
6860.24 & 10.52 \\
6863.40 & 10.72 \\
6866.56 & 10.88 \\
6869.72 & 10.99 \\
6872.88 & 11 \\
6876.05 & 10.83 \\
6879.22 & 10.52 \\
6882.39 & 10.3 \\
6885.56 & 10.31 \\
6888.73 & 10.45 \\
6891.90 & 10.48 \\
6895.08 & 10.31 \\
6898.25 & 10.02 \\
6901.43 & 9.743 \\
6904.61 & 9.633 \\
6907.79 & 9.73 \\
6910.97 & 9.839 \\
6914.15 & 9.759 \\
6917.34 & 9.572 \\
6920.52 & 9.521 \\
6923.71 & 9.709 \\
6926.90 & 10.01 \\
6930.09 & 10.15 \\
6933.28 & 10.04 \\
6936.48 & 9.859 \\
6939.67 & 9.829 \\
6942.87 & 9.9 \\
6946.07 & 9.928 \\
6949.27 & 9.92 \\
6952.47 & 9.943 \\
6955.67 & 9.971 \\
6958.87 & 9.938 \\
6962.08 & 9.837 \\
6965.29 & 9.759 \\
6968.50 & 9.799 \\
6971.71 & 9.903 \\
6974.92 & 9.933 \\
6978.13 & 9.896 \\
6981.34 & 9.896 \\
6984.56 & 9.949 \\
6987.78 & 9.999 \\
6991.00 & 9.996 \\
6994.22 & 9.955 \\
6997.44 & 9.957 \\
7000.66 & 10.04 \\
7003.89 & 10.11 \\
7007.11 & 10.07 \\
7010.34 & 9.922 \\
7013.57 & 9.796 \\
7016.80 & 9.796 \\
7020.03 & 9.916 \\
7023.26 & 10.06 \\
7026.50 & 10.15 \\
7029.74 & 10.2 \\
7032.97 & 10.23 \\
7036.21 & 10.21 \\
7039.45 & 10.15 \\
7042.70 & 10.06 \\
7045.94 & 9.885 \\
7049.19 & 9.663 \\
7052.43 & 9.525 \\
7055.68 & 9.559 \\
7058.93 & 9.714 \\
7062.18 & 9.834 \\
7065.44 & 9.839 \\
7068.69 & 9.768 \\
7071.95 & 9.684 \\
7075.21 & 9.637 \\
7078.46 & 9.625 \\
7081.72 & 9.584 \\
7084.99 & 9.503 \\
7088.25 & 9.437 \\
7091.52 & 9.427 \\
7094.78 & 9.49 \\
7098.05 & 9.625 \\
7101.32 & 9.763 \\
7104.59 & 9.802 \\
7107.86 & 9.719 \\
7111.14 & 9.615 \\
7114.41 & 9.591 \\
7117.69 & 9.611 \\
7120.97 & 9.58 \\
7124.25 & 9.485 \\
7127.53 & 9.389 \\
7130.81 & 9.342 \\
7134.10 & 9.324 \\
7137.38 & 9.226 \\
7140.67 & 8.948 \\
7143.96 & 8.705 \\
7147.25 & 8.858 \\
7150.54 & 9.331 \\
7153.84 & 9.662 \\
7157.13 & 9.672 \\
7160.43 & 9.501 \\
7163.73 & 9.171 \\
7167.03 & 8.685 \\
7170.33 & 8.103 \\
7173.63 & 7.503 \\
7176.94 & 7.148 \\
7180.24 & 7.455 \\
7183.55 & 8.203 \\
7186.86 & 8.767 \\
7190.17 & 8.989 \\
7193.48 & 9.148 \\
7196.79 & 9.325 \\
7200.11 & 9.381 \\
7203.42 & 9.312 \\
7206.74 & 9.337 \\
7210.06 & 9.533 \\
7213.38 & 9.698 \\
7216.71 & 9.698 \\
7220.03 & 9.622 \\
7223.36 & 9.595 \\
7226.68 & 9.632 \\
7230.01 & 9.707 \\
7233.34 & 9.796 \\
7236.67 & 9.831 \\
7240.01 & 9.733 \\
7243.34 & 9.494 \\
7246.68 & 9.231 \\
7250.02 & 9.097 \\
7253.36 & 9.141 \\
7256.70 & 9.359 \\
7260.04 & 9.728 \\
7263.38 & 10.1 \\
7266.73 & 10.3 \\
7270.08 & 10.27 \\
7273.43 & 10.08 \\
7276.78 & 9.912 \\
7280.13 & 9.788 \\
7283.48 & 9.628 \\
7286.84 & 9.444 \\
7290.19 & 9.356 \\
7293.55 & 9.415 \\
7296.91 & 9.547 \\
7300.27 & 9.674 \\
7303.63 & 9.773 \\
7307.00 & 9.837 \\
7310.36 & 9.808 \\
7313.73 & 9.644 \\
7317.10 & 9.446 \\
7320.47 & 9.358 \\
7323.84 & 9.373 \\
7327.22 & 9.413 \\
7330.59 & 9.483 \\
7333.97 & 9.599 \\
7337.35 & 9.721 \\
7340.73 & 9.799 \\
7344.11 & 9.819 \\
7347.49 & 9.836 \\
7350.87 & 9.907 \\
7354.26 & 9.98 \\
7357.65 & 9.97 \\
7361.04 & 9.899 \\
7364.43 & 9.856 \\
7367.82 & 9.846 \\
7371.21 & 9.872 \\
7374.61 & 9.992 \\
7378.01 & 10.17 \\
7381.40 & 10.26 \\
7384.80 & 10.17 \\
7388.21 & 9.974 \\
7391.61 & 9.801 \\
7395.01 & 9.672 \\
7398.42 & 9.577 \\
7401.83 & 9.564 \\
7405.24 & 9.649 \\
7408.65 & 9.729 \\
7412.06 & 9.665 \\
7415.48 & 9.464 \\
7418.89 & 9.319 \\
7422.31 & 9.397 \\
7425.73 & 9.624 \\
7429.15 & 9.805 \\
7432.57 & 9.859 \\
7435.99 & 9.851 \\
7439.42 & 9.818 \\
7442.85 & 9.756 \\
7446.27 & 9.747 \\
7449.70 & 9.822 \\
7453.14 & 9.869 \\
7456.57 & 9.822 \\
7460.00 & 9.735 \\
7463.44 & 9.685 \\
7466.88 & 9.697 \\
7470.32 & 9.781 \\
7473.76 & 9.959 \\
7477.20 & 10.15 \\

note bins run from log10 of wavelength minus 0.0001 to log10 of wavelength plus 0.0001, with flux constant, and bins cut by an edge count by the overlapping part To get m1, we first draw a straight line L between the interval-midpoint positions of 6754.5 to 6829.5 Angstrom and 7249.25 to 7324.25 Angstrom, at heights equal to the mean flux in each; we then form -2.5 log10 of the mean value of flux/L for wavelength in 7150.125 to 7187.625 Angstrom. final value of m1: 0.14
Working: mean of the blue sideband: 10.2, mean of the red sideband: 9.67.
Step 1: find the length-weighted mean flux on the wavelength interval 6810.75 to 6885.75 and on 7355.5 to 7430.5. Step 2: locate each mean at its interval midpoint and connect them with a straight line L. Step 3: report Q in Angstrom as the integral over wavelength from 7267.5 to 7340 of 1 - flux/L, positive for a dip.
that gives 1.6 Angstrom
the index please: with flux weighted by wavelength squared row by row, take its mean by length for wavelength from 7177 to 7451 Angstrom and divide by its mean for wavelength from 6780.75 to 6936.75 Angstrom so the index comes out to 1.1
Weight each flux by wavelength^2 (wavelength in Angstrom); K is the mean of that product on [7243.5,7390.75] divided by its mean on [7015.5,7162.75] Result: 1.1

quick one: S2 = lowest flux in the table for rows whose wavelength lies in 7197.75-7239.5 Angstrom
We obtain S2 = 9.312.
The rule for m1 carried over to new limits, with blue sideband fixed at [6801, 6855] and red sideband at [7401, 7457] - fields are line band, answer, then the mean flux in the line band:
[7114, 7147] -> 0.07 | 9.29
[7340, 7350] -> -0.01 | 9.84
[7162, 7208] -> 0.15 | 8.61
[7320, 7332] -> 0.04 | 9.41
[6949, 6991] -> 0.01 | 9.91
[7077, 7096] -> 0.05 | 9.51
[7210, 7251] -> 0.03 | 9.6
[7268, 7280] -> -0.03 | 10.1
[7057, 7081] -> 0.02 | 9.72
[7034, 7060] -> 0.01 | 9.86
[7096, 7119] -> 0.03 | 9.67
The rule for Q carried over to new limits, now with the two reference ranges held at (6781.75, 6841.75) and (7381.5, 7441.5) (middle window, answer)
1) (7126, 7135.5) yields 0.50 Angstrom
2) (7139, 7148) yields 0.94 Angstrom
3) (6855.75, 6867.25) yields -0.66 Angstrom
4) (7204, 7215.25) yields 0.37 Angstrom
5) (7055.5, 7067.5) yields 0.19 Angstrom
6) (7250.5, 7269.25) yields 0.17 Angstrom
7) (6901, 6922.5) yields 0.68 Angstrom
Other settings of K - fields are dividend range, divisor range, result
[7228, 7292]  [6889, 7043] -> 1.06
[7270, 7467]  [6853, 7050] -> 1.09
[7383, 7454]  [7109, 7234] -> 1.14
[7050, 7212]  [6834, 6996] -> 0.98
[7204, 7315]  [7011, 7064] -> 1.04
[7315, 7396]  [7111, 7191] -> 1.16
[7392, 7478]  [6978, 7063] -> 1.10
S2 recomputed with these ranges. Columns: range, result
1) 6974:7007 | 9.896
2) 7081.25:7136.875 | 9.324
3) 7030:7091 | 9.437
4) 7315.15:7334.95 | 9.358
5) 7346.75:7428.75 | 9.319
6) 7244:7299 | 9.097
